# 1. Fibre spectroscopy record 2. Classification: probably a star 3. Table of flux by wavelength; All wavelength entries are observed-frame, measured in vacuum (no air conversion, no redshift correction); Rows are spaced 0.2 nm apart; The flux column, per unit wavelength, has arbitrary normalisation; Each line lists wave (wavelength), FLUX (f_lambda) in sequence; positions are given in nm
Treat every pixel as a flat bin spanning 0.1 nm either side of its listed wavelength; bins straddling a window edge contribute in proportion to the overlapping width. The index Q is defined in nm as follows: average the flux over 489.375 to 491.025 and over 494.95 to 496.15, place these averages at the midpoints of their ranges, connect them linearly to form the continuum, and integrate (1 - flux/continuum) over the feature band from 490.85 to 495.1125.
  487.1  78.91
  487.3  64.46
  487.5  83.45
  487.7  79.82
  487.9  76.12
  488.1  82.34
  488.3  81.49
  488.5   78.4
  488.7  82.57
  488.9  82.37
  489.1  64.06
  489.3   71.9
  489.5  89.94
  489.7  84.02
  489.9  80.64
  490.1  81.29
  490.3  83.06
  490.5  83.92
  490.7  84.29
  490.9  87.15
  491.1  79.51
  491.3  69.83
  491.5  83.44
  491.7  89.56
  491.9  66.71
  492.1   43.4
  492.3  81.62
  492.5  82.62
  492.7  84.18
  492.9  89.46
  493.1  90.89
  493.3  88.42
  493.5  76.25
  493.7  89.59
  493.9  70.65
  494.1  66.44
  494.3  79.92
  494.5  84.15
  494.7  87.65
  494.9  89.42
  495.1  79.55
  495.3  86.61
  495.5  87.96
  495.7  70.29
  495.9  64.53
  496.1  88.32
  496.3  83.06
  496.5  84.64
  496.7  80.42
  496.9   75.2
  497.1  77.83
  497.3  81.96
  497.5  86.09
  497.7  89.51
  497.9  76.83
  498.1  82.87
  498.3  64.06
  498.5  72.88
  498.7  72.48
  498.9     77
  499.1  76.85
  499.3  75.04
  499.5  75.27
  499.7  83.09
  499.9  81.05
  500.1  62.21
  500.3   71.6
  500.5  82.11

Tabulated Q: 0.091 nm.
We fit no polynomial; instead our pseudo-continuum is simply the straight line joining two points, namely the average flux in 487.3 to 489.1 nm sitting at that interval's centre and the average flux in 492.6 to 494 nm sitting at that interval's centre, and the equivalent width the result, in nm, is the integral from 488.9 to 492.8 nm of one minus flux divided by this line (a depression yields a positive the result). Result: 0.15 nm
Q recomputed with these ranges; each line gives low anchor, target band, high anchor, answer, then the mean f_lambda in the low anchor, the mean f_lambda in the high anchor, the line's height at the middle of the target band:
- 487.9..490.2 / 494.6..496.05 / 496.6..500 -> -0.05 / 79.7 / 78.1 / 78.7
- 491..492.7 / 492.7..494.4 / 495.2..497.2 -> -0.10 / 75.2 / 79.9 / 77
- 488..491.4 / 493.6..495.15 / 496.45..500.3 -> -0.04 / 80.4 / 77.4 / 78.8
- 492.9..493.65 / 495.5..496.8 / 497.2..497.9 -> 0.09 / 86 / 84.6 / 85.1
